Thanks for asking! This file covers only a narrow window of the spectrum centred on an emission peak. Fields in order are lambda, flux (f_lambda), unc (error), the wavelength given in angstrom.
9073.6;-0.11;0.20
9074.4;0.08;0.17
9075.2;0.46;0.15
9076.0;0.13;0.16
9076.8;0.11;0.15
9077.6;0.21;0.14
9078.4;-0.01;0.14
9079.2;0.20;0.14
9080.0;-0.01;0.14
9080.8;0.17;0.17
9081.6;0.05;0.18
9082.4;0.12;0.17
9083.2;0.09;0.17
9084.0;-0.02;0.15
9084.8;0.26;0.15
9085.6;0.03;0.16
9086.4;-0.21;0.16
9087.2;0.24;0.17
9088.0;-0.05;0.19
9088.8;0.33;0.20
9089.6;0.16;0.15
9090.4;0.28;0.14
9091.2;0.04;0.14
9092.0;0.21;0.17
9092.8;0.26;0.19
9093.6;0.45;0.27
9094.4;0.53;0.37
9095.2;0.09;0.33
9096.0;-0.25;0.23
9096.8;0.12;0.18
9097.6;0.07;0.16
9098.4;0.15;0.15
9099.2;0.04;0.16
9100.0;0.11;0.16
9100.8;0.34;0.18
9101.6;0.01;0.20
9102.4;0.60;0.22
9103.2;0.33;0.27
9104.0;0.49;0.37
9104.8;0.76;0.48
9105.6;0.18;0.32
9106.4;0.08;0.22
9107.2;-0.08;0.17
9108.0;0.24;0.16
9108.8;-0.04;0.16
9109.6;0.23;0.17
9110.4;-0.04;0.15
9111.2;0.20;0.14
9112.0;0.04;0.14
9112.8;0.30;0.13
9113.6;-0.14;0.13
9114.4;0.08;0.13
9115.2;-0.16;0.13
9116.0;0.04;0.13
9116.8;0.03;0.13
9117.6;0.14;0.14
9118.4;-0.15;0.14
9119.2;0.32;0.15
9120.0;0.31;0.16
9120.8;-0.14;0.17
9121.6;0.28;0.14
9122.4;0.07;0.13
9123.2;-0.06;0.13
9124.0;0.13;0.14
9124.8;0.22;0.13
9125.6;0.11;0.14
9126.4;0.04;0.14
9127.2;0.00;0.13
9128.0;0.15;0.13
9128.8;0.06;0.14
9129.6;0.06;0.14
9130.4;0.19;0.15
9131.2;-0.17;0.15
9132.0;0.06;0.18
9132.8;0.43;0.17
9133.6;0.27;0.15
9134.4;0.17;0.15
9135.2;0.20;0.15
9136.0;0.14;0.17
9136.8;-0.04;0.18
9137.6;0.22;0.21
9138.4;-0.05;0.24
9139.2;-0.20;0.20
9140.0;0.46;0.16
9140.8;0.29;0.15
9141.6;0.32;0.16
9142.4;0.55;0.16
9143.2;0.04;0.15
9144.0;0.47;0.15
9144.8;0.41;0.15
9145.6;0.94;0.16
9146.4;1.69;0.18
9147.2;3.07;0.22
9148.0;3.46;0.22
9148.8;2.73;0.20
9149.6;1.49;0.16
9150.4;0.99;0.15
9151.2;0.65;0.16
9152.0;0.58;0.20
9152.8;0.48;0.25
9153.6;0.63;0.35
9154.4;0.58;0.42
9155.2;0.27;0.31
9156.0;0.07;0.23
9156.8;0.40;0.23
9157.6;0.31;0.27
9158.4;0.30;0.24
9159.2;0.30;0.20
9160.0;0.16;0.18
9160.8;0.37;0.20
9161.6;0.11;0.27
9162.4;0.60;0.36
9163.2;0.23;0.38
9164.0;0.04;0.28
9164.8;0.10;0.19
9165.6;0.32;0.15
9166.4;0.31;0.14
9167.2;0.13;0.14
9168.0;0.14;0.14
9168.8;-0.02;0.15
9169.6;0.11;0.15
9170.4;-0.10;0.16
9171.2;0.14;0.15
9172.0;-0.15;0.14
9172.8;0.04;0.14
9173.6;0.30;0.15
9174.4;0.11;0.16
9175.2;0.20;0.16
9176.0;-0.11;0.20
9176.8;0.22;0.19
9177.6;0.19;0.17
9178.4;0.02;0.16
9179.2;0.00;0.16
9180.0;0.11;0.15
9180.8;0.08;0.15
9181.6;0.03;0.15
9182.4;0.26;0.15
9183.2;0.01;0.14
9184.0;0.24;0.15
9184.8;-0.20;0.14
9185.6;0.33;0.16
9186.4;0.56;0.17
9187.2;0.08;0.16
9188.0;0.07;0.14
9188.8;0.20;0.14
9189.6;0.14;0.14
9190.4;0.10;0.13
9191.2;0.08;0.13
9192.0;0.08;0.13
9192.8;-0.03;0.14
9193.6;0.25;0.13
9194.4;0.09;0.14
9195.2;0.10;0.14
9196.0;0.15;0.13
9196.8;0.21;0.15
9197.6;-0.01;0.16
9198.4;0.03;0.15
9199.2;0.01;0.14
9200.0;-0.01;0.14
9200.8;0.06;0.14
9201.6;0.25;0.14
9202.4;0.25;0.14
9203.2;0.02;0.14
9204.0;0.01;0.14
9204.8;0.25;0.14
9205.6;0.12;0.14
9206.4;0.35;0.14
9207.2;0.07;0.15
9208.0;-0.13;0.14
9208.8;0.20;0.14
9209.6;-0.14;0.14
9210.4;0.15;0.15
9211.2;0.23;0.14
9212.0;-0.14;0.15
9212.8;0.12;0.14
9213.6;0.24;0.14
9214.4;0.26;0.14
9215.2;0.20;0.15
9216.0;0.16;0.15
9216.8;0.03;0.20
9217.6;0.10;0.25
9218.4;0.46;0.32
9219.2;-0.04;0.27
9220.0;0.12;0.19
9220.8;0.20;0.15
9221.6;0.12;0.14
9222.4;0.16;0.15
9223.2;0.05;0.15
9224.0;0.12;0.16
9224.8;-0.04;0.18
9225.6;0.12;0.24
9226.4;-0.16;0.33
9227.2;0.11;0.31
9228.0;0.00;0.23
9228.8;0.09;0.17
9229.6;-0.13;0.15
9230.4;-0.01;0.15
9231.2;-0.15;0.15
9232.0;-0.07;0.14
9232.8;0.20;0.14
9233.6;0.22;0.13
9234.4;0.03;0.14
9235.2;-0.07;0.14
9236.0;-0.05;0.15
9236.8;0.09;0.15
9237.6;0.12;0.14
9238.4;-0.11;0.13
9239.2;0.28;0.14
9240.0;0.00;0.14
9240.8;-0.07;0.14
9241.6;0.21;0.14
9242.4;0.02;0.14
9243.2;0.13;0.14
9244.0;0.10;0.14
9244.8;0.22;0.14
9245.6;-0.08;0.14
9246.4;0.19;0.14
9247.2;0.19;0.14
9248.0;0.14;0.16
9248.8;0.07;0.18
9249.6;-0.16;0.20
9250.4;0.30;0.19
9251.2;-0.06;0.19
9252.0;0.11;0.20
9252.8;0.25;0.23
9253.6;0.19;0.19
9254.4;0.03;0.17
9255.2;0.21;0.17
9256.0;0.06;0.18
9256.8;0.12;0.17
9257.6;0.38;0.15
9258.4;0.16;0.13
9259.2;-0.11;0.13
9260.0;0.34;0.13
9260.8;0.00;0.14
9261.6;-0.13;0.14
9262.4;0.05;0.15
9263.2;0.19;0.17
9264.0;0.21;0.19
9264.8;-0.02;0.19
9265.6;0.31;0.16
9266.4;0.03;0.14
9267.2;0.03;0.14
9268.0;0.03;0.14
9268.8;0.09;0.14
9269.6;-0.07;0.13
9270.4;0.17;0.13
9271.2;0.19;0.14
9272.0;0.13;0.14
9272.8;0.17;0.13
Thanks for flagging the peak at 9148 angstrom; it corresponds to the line [O III]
